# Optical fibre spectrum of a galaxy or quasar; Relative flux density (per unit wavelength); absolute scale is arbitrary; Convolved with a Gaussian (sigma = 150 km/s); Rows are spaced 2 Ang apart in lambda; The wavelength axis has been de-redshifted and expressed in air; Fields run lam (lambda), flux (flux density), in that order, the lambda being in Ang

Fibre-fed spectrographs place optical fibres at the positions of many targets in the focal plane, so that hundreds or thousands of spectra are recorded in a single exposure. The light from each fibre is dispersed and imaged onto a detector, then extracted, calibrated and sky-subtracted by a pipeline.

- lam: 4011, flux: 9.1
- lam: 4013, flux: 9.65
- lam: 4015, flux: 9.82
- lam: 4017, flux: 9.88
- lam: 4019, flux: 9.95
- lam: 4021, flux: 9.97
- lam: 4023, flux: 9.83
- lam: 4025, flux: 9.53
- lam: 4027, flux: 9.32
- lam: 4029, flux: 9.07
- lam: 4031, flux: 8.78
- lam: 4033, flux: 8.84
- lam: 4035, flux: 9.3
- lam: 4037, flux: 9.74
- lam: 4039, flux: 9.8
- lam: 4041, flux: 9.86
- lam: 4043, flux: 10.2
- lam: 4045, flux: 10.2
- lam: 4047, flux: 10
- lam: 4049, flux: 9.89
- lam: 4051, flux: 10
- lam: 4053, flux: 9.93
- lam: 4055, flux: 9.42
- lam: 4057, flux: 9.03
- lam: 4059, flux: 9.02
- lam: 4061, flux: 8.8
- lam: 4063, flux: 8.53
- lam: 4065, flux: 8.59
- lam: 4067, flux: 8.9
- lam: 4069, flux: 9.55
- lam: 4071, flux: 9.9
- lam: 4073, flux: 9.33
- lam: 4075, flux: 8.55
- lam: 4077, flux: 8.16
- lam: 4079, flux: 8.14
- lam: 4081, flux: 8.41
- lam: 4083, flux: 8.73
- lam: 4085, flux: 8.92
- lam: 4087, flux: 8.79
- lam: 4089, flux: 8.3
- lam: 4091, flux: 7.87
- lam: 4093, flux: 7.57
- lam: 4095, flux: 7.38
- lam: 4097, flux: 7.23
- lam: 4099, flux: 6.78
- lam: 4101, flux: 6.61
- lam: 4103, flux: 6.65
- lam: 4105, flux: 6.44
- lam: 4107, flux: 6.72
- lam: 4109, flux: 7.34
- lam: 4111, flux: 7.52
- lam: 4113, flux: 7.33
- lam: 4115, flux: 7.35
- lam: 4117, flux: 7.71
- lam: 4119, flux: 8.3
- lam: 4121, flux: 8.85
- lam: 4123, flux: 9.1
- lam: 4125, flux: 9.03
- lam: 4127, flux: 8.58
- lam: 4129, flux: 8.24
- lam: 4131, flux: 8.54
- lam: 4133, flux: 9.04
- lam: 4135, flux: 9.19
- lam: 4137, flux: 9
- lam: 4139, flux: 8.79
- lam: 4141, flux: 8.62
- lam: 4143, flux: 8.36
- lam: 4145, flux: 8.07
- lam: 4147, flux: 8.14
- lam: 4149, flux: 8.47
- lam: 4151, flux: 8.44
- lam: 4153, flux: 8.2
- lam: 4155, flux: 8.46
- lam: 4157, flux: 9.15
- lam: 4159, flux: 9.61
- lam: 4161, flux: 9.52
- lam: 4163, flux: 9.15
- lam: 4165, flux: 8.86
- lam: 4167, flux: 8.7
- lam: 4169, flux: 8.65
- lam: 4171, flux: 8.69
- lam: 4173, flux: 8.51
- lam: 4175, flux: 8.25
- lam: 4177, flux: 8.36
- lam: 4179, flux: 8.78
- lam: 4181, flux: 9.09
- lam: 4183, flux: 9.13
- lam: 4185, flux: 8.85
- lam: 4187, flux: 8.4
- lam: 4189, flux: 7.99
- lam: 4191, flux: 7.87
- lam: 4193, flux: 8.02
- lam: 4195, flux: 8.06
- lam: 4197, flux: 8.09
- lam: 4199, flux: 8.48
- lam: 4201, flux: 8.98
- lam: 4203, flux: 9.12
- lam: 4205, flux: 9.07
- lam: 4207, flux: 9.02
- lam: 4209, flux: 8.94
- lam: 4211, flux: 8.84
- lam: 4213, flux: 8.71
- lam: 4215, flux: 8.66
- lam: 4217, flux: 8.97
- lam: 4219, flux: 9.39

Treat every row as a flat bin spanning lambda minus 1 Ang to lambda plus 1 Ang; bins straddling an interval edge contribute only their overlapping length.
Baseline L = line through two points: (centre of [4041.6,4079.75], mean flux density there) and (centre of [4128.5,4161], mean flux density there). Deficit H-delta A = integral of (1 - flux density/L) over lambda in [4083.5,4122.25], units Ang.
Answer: 6.02 Ang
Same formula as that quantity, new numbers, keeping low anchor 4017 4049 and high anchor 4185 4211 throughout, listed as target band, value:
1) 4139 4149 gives 0.60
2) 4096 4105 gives 2.36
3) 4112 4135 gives 1.59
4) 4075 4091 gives 1.46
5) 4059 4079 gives 1.09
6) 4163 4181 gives 0.10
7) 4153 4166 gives -0.39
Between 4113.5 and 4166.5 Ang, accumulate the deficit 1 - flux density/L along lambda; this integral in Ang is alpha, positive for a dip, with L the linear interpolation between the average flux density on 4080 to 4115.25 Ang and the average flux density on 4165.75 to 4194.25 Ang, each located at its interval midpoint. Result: -3.8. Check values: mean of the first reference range 7.56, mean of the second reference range 8.52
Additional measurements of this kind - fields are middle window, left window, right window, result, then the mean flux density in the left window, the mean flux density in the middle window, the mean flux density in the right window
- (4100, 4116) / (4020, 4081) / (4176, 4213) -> 3.6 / 9.32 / 6.99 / 8.62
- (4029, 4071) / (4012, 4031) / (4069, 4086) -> -1.0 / 9.62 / 9.42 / 8.81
